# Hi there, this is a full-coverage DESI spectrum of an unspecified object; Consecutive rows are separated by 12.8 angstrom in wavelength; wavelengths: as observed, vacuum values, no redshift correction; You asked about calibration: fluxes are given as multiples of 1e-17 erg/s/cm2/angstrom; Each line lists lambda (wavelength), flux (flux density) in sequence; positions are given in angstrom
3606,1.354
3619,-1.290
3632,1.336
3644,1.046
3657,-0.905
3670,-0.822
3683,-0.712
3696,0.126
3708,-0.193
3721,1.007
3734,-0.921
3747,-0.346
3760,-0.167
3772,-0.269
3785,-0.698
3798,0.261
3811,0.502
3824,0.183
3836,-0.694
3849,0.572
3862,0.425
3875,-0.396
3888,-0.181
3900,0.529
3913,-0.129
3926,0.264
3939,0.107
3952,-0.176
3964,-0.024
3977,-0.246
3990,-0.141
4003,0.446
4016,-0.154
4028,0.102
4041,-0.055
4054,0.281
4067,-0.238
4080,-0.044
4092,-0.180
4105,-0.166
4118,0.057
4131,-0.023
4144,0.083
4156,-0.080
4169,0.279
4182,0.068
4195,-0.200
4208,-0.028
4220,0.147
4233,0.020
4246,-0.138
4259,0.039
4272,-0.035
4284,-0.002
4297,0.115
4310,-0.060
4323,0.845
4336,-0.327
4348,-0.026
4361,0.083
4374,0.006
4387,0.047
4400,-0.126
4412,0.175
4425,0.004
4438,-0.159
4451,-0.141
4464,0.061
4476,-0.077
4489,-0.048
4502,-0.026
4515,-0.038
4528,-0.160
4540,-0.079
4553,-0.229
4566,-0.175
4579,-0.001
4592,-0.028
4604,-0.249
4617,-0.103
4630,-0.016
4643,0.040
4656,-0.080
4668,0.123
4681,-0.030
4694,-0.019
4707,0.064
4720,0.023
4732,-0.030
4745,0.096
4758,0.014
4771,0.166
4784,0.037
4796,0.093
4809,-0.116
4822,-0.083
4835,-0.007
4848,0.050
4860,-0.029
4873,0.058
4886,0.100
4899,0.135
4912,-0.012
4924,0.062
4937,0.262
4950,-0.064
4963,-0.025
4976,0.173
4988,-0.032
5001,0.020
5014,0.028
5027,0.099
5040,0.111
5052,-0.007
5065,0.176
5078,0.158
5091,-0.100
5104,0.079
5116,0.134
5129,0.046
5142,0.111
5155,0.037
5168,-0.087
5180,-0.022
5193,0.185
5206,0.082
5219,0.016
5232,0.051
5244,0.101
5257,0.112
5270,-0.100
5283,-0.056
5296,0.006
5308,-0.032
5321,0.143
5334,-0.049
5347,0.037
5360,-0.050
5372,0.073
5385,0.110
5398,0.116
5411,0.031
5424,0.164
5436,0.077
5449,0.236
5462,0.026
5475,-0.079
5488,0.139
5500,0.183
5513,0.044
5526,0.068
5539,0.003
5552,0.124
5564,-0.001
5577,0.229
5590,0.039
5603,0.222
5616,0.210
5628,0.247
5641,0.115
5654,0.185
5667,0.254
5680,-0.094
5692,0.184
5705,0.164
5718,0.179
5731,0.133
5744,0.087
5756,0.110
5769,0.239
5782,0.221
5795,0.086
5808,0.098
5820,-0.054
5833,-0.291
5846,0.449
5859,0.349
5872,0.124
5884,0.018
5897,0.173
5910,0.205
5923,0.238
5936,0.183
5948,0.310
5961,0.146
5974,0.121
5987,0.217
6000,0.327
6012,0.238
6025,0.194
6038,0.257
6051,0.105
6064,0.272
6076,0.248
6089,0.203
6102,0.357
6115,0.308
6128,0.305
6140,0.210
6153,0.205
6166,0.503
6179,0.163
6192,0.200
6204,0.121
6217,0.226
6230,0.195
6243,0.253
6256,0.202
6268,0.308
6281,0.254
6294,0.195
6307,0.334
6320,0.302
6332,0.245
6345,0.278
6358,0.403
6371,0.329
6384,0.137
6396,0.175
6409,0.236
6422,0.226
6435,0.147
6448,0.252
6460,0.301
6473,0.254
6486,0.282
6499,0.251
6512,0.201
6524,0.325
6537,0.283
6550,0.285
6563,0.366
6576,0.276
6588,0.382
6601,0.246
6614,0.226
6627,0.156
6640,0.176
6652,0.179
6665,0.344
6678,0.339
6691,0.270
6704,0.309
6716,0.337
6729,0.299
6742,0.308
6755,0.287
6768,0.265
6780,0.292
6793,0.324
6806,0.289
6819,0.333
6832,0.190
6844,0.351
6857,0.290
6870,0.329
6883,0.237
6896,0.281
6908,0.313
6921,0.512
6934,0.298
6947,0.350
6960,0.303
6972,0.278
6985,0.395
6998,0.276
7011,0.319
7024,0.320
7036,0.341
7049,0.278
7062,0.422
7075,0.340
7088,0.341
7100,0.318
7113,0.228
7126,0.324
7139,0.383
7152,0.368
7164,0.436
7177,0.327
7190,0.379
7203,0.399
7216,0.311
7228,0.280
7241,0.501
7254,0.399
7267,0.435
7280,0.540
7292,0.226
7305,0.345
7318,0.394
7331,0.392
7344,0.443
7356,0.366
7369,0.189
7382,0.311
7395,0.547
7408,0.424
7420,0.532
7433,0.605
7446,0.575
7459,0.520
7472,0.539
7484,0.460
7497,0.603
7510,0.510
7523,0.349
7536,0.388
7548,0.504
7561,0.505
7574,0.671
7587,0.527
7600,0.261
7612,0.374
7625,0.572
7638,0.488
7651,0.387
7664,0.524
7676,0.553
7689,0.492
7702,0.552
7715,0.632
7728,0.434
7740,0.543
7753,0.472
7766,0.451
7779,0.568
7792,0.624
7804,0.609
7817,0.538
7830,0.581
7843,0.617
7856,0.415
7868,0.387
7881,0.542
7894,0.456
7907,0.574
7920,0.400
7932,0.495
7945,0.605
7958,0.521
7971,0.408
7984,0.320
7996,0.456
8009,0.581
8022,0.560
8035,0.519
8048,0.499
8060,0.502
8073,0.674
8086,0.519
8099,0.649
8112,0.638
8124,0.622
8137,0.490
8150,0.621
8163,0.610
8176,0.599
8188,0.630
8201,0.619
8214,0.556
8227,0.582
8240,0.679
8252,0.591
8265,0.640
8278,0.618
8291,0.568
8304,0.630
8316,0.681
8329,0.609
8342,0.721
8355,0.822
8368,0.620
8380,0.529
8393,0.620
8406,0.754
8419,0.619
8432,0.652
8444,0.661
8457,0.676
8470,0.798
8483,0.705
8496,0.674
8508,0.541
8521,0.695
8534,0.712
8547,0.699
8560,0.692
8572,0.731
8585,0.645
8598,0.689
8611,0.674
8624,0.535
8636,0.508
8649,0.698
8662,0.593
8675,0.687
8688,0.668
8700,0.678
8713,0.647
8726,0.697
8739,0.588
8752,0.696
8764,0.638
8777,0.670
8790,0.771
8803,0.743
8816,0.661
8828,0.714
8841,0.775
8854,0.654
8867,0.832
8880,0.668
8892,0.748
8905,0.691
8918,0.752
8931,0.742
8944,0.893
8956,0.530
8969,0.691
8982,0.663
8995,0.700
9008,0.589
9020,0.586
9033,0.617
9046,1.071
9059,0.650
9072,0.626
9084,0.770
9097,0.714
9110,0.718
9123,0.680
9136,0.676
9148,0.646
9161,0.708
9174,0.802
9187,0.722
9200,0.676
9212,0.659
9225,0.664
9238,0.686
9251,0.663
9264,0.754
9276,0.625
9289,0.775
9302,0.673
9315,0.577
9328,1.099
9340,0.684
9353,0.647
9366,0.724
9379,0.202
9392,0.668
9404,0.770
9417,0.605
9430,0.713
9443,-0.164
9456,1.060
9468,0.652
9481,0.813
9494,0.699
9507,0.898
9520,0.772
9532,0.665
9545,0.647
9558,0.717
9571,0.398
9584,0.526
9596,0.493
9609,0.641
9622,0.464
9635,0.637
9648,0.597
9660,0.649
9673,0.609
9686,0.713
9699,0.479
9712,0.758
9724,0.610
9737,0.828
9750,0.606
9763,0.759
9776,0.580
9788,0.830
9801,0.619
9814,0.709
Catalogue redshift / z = 0.855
